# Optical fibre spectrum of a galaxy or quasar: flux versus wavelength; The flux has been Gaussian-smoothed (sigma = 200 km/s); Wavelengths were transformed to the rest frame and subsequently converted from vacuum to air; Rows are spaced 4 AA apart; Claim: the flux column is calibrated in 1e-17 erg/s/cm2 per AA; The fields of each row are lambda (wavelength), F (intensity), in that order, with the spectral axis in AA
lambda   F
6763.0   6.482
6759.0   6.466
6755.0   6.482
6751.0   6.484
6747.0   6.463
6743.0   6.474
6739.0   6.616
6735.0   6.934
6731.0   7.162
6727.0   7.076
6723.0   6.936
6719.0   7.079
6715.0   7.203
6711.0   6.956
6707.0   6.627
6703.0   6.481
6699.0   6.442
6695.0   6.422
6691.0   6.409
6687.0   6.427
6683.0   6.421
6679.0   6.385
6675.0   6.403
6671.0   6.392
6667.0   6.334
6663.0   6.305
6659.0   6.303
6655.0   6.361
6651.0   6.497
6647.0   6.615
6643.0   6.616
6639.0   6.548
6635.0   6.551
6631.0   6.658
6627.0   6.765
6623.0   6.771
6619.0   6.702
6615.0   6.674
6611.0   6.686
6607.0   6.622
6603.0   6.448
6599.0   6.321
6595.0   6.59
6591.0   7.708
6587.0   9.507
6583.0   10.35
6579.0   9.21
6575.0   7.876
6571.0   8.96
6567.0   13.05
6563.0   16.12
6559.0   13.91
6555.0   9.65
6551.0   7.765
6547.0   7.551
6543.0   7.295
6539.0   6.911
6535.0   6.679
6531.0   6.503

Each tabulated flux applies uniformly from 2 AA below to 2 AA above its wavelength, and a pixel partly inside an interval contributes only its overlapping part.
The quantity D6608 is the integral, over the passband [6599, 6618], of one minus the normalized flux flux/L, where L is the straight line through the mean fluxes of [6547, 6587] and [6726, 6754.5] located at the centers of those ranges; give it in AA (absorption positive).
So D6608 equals 6.0 AA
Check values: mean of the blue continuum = 10.5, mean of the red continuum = 6.72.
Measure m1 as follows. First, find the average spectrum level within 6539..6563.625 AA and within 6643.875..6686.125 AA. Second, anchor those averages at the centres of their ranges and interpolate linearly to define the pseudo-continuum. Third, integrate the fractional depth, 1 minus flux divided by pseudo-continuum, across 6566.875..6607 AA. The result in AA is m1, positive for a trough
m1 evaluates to 2.15 AA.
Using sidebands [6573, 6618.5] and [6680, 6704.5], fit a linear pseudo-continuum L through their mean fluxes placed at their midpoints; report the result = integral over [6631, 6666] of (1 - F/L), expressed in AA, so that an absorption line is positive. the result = 2.4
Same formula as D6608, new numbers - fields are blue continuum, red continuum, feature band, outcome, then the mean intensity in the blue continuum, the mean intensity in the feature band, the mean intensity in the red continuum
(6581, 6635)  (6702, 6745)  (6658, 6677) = 1.8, 7.19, 6.35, 6.88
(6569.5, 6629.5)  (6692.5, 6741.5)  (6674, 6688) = 1.2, 7.53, 6.41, 6.82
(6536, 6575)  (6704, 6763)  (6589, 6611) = 5.8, 9.93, 6.73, 6.77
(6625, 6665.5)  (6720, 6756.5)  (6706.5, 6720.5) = -0.6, 6.52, 7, 6.75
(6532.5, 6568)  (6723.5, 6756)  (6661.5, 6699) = 6.2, 9.74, 6.39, 6.73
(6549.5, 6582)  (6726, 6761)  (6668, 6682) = 3.2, 10.9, 6.39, 6.67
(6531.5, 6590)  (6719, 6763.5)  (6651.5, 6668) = 3.4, 9.52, 6.34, 6.71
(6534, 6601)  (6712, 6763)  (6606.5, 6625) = 3.9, 9.18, 6.7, 6.77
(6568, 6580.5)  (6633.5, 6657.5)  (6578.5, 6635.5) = 4.5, 9.01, 7.27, 6.53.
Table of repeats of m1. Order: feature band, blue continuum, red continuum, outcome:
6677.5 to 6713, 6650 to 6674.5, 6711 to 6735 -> 1.2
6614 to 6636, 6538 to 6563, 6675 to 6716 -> 3.6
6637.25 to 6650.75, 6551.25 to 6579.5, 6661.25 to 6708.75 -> 2.4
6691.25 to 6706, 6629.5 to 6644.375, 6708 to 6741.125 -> 0.9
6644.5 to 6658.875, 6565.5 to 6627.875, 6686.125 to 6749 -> 1.7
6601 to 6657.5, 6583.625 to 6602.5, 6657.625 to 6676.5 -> 3.2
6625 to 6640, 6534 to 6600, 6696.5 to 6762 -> 2.9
